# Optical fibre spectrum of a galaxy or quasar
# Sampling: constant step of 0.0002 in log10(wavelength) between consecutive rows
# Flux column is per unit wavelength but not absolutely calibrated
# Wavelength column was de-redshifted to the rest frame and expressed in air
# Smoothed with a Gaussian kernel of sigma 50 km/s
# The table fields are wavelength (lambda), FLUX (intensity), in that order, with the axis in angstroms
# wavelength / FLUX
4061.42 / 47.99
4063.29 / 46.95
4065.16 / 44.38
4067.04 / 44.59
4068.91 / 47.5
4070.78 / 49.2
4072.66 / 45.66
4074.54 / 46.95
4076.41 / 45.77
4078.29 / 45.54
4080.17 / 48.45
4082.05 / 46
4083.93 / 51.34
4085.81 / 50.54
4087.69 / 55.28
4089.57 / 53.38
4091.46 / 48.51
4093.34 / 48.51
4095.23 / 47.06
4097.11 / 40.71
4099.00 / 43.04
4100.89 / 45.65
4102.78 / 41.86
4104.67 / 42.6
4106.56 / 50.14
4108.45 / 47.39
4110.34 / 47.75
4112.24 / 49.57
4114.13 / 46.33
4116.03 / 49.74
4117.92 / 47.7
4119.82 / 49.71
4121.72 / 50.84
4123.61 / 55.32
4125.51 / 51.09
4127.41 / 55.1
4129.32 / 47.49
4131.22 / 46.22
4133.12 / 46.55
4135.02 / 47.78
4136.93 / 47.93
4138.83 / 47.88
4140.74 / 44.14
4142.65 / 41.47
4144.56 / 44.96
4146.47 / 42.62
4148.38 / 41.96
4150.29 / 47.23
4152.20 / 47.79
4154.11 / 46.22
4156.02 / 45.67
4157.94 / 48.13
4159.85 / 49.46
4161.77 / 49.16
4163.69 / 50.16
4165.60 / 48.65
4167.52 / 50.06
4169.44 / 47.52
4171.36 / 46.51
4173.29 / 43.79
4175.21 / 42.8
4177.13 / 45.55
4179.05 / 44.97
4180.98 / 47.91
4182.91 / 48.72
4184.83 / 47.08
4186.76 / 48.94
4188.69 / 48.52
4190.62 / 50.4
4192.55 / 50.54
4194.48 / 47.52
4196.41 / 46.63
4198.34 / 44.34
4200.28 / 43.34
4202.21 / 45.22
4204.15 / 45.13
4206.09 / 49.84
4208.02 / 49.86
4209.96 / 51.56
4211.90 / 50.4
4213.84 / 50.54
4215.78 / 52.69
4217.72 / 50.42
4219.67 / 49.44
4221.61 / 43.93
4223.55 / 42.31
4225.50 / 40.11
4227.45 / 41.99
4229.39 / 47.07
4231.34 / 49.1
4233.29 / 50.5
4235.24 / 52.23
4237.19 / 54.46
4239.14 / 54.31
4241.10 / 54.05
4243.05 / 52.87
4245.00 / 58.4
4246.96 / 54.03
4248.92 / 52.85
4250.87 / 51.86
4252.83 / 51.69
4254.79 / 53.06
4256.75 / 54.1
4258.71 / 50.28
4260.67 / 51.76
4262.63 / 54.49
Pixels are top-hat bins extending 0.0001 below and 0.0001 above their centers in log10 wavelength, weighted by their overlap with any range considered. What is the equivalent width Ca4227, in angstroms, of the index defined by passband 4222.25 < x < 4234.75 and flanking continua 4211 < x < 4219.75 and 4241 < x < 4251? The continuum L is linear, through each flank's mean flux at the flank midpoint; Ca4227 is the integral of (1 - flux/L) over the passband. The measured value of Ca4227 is 1.64 angstroms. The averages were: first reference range 50.8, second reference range 54.2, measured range 45.4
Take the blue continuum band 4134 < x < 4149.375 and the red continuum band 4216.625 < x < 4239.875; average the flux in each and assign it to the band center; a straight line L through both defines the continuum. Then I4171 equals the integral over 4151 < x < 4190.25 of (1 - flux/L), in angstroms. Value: -1.3 angstroms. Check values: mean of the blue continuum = 44.8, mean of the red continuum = 48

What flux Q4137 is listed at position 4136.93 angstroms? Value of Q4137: 47.93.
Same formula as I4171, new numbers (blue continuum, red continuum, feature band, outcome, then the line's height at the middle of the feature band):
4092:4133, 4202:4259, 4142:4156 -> 1.1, 48.5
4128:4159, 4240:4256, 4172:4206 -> 1.8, 49.3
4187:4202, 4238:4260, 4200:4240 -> 1.4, 50.2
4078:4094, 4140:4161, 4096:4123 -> 0.8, 48.3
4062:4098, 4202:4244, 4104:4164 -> 0.7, 48.2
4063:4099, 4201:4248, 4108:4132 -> -0.7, 48.1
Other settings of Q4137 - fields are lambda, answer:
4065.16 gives 44.38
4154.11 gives 46.22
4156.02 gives 45.67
